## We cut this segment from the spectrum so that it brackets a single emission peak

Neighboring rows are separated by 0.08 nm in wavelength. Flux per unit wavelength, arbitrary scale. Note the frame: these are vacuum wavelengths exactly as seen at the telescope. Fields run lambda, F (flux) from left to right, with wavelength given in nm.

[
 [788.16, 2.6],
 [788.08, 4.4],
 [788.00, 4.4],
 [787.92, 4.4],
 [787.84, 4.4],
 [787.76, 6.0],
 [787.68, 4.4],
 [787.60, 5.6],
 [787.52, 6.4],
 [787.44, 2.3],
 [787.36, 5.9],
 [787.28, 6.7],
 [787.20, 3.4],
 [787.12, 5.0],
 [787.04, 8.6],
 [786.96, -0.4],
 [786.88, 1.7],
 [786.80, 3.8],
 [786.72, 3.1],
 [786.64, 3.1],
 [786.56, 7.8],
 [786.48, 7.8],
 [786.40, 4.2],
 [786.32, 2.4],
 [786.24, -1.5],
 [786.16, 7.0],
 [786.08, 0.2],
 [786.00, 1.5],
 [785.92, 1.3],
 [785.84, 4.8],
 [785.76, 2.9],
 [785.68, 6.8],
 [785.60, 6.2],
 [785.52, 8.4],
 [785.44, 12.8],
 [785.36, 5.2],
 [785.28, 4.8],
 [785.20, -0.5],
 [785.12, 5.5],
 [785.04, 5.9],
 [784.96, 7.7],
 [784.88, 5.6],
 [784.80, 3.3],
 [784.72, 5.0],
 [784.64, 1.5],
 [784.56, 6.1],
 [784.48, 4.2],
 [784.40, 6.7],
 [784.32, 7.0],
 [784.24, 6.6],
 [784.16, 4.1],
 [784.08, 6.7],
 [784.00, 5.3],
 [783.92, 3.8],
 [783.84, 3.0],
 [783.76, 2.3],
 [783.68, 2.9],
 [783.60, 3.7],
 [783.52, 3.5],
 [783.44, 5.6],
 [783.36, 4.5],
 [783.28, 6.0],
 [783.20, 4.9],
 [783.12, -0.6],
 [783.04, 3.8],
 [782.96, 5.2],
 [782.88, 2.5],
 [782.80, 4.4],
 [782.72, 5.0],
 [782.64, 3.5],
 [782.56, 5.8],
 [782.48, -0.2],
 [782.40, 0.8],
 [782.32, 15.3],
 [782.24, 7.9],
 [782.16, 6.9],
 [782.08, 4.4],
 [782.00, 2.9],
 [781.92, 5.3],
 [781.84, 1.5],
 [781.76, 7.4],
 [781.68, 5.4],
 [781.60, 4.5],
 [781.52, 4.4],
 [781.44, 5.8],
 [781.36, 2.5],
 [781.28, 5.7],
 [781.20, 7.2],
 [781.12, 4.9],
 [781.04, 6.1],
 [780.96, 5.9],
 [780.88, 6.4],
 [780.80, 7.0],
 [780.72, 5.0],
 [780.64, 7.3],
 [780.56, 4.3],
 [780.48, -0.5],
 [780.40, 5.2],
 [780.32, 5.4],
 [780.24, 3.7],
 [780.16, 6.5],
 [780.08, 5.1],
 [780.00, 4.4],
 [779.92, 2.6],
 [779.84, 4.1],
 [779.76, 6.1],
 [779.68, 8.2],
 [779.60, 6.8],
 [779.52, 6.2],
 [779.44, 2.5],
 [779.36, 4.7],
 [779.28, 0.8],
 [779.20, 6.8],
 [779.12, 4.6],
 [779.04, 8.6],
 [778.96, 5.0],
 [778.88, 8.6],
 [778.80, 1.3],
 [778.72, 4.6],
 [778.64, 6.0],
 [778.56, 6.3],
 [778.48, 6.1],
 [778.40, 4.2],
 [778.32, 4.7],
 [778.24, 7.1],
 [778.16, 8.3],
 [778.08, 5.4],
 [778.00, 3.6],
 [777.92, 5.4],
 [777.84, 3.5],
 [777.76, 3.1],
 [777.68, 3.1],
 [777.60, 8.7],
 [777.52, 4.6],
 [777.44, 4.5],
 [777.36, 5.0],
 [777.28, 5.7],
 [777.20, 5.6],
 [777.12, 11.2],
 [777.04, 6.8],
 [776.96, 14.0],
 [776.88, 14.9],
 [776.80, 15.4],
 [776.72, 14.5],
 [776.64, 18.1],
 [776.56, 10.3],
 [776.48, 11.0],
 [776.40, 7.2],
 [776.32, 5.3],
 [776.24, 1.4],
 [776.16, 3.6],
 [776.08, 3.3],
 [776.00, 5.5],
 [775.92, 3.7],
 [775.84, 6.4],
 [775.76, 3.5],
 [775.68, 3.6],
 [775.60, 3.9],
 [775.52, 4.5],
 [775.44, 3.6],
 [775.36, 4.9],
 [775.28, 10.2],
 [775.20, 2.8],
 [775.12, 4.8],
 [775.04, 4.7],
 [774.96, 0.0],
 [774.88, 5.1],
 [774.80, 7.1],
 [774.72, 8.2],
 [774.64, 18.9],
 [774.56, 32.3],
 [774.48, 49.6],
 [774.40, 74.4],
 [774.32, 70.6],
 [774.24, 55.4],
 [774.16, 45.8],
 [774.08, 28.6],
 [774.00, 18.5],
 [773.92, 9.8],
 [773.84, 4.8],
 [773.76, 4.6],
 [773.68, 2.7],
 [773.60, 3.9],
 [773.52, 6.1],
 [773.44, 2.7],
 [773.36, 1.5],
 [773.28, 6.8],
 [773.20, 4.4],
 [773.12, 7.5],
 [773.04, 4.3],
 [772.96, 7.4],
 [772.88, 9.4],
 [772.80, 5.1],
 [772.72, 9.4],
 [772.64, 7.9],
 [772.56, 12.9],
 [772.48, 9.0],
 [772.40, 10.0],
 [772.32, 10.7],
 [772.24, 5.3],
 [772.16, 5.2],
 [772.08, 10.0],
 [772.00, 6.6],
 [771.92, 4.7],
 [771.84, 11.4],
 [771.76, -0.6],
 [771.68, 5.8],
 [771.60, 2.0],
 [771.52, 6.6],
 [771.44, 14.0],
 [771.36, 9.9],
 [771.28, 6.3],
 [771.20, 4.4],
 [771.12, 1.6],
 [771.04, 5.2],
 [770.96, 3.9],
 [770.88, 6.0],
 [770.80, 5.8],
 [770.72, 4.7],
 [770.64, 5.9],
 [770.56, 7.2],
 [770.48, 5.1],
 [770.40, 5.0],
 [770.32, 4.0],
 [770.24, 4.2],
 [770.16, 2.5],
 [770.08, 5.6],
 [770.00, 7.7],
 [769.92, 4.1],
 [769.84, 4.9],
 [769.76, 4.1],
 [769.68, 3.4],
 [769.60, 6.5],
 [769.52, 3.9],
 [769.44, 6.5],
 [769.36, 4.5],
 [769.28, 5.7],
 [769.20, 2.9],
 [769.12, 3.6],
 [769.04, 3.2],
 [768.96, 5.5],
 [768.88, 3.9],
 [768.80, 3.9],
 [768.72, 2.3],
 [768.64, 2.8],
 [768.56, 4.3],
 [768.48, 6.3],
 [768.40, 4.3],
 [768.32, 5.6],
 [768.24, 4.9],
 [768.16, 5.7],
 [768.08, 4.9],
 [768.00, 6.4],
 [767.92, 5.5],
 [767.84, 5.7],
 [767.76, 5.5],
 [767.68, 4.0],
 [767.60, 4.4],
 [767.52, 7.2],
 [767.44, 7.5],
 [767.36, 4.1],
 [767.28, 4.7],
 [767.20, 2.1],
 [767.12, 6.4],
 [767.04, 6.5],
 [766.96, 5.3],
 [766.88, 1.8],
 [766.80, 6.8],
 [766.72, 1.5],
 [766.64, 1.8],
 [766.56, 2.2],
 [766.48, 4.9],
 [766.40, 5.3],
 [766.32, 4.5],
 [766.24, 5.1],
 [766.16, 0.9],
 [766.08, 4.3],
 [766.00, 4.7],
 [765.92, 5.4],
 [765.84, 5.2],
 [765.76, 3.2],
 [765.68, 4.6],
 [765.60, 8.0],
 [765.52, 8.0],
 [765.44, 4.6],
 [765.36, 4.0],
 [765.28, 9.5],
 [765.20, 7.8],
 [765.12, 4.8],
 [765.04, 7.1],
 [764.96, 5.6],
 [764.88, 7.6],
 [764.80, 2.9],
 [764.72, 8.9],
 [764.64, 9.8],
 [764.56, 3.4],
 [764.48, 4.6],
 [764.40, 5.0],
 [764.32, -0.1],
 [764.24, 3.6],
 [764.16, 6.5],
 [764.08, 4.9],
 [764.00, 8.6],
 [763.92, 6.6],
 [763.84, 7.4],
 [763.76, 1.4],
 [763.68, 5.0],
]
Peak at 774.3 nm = H-alpha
